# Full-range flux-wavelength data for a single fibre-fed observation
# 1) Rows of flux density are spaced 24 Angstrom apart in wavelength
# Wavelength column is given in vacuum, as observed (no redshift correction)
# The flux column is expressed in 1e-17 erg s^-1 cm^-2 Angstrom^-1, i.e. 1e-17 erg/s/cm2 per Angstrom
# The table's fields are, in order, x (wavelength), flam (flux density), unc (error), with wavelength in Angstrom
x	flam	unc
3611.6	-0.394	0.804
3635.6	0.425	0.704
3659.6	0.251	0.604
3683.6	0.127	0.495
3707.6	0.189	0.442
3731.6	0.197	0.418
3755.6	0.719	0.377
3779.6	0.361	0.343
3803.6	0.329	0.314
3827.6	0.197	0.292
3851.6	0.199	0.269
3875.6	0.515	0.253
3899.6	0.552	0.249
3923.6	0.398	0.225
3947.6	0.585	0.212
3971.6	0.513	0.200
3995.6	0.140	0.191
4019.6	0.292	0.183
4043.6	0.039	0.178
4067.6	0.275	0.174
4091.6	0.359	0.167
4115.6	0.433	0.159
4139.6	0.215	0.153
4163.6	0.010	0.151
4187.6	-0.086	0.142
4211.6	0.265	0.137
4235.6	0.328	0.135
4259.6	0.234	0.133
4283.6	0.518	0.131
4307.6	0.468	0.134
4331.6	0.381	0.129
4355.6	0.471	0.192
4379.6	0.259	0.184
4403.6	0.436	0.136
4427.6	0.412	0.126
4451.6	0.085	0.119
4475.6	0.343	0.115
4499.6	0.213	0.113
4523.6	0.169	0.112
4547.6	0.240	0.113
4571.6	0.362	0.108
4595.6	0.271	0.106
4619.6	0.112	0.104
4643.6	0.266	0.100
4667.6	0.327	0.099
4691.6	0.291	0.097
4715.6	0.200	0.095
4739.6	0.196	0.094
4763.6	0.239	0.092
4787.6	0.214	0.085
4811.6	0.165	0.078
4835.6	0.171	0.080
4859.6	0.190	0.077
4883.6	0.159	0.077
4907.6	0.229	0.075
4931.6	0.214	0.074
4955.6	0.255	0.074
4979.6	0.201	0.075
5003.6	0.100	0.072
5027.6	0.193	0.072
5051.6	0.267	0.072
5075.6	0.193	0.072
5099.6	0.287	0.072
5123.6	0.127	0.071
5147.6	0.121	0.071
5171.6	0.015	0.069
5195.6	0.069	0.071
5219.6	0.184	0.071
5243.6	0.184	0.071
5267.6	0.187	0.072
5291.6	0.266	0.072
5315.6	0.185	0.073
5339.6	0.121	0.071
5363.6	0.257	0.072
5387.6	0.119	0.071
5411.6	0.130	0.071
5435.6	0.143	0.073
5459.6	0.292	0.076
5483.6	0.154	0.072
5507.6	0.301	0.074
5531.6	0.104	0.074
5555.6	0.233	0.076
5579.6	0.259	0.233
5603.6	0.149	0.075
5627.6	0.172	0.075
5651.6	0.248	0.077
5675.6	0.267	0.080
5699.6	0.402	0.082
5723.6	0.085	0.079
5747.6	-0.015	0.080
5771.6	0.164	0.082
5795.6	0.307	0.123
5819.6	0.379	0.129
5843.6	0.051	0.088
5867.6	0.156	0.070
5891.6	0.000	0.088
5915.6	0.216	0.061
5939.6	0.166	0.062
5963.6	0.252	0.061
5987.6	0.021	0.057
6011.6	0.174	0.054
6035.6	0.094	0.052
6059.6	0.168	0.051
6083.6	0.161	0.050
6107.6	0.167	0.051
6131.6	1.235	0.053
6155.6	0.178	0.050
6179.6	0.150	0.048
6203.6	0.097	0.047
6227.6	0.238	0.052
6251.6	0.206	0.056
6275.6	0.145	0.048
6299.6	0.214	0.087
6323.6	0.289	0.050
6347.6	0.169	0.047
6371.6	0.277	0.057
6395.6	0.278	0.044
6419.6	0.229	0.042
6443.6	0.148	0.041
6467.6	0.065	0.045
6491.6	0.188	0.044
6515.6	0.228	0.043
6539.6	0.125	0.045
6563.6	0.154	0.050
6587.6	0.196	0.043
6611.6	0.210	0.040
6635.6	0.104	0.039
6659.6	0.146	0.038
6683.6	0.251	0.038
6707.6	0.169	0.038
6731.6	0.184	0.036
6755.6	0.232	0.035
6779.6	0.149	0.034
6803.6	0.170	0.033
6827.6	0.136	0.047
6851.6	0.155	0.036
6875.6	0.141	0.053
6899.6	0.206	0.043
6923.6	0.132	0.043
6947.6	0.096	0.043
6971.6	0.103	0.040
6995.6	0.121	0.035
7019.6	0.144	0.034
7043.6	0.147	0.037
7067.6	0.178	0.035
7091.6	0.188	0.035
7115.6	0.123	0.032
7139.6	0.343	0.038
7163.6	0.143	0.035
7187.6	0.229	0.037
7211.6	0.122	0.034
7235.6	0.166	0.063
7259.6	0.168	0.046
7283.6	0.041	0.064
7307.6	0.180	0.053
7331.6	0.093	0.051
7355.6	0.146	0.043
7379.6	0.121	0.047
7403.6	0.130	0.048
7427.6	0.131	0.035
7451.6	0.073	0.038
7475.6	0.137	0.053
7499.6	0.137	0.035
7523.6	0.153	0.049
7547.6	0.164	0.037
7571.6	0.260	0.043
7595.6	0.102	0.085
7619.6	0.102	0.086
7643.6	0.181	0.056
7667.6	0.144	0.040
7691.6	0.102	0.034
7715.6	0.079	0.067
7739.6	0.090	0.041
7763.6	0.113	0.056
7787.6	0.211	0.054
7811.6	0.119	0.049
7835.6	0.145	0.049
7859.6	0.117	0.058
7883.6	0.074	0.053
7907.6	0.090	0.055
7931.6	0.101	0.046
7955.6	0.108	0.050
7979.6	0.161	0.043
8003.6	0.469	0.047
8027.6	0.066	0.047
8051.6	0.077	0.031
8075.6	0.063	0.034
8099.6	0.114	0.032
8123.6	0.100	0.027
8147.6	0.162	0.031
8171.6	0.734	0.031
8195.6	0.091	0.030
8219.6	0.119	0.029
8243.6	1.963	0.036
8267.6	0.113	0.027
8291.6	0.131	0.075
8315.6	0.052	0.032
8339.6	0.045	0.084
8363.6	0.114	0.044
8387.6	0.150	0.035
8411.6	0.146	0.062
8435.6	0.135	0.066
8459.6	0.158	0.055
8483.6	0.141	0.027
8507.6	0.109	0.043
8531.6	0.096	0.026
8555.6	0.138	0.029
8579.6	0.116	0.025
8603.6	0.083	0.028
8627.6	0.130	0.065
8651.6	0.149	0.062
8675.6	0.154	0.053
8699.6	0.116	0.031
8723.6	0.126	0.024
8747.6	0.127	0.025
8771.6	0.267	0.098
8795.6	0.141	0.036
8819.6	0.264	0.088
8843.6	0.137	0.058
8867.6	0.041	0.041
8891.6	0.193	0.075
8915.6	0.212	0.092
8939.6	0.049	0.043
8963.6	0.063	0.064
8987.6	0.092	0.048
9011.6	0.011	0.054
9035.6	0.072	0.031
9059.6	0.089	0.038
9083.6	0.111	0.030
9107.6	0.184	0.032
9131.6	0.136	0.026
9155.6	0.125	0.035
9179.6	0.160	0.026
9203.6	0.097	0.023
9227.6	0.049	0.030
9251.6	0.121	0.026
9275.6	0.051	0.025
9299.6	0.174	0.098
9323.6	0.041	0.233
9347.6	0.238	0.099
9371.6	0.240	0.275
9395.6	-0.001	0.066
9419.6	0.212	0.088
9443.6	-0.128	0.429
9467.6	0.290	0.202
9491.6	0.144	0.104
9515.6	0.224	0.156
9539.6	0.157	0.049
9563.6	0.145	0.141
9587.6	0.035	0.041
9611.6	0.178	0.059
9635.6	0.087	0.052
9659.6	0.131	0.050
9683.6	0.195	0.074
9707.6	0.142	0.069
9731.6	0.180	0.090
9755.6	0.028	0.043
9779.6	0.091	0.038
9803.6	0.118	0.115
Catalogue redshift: 0.646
